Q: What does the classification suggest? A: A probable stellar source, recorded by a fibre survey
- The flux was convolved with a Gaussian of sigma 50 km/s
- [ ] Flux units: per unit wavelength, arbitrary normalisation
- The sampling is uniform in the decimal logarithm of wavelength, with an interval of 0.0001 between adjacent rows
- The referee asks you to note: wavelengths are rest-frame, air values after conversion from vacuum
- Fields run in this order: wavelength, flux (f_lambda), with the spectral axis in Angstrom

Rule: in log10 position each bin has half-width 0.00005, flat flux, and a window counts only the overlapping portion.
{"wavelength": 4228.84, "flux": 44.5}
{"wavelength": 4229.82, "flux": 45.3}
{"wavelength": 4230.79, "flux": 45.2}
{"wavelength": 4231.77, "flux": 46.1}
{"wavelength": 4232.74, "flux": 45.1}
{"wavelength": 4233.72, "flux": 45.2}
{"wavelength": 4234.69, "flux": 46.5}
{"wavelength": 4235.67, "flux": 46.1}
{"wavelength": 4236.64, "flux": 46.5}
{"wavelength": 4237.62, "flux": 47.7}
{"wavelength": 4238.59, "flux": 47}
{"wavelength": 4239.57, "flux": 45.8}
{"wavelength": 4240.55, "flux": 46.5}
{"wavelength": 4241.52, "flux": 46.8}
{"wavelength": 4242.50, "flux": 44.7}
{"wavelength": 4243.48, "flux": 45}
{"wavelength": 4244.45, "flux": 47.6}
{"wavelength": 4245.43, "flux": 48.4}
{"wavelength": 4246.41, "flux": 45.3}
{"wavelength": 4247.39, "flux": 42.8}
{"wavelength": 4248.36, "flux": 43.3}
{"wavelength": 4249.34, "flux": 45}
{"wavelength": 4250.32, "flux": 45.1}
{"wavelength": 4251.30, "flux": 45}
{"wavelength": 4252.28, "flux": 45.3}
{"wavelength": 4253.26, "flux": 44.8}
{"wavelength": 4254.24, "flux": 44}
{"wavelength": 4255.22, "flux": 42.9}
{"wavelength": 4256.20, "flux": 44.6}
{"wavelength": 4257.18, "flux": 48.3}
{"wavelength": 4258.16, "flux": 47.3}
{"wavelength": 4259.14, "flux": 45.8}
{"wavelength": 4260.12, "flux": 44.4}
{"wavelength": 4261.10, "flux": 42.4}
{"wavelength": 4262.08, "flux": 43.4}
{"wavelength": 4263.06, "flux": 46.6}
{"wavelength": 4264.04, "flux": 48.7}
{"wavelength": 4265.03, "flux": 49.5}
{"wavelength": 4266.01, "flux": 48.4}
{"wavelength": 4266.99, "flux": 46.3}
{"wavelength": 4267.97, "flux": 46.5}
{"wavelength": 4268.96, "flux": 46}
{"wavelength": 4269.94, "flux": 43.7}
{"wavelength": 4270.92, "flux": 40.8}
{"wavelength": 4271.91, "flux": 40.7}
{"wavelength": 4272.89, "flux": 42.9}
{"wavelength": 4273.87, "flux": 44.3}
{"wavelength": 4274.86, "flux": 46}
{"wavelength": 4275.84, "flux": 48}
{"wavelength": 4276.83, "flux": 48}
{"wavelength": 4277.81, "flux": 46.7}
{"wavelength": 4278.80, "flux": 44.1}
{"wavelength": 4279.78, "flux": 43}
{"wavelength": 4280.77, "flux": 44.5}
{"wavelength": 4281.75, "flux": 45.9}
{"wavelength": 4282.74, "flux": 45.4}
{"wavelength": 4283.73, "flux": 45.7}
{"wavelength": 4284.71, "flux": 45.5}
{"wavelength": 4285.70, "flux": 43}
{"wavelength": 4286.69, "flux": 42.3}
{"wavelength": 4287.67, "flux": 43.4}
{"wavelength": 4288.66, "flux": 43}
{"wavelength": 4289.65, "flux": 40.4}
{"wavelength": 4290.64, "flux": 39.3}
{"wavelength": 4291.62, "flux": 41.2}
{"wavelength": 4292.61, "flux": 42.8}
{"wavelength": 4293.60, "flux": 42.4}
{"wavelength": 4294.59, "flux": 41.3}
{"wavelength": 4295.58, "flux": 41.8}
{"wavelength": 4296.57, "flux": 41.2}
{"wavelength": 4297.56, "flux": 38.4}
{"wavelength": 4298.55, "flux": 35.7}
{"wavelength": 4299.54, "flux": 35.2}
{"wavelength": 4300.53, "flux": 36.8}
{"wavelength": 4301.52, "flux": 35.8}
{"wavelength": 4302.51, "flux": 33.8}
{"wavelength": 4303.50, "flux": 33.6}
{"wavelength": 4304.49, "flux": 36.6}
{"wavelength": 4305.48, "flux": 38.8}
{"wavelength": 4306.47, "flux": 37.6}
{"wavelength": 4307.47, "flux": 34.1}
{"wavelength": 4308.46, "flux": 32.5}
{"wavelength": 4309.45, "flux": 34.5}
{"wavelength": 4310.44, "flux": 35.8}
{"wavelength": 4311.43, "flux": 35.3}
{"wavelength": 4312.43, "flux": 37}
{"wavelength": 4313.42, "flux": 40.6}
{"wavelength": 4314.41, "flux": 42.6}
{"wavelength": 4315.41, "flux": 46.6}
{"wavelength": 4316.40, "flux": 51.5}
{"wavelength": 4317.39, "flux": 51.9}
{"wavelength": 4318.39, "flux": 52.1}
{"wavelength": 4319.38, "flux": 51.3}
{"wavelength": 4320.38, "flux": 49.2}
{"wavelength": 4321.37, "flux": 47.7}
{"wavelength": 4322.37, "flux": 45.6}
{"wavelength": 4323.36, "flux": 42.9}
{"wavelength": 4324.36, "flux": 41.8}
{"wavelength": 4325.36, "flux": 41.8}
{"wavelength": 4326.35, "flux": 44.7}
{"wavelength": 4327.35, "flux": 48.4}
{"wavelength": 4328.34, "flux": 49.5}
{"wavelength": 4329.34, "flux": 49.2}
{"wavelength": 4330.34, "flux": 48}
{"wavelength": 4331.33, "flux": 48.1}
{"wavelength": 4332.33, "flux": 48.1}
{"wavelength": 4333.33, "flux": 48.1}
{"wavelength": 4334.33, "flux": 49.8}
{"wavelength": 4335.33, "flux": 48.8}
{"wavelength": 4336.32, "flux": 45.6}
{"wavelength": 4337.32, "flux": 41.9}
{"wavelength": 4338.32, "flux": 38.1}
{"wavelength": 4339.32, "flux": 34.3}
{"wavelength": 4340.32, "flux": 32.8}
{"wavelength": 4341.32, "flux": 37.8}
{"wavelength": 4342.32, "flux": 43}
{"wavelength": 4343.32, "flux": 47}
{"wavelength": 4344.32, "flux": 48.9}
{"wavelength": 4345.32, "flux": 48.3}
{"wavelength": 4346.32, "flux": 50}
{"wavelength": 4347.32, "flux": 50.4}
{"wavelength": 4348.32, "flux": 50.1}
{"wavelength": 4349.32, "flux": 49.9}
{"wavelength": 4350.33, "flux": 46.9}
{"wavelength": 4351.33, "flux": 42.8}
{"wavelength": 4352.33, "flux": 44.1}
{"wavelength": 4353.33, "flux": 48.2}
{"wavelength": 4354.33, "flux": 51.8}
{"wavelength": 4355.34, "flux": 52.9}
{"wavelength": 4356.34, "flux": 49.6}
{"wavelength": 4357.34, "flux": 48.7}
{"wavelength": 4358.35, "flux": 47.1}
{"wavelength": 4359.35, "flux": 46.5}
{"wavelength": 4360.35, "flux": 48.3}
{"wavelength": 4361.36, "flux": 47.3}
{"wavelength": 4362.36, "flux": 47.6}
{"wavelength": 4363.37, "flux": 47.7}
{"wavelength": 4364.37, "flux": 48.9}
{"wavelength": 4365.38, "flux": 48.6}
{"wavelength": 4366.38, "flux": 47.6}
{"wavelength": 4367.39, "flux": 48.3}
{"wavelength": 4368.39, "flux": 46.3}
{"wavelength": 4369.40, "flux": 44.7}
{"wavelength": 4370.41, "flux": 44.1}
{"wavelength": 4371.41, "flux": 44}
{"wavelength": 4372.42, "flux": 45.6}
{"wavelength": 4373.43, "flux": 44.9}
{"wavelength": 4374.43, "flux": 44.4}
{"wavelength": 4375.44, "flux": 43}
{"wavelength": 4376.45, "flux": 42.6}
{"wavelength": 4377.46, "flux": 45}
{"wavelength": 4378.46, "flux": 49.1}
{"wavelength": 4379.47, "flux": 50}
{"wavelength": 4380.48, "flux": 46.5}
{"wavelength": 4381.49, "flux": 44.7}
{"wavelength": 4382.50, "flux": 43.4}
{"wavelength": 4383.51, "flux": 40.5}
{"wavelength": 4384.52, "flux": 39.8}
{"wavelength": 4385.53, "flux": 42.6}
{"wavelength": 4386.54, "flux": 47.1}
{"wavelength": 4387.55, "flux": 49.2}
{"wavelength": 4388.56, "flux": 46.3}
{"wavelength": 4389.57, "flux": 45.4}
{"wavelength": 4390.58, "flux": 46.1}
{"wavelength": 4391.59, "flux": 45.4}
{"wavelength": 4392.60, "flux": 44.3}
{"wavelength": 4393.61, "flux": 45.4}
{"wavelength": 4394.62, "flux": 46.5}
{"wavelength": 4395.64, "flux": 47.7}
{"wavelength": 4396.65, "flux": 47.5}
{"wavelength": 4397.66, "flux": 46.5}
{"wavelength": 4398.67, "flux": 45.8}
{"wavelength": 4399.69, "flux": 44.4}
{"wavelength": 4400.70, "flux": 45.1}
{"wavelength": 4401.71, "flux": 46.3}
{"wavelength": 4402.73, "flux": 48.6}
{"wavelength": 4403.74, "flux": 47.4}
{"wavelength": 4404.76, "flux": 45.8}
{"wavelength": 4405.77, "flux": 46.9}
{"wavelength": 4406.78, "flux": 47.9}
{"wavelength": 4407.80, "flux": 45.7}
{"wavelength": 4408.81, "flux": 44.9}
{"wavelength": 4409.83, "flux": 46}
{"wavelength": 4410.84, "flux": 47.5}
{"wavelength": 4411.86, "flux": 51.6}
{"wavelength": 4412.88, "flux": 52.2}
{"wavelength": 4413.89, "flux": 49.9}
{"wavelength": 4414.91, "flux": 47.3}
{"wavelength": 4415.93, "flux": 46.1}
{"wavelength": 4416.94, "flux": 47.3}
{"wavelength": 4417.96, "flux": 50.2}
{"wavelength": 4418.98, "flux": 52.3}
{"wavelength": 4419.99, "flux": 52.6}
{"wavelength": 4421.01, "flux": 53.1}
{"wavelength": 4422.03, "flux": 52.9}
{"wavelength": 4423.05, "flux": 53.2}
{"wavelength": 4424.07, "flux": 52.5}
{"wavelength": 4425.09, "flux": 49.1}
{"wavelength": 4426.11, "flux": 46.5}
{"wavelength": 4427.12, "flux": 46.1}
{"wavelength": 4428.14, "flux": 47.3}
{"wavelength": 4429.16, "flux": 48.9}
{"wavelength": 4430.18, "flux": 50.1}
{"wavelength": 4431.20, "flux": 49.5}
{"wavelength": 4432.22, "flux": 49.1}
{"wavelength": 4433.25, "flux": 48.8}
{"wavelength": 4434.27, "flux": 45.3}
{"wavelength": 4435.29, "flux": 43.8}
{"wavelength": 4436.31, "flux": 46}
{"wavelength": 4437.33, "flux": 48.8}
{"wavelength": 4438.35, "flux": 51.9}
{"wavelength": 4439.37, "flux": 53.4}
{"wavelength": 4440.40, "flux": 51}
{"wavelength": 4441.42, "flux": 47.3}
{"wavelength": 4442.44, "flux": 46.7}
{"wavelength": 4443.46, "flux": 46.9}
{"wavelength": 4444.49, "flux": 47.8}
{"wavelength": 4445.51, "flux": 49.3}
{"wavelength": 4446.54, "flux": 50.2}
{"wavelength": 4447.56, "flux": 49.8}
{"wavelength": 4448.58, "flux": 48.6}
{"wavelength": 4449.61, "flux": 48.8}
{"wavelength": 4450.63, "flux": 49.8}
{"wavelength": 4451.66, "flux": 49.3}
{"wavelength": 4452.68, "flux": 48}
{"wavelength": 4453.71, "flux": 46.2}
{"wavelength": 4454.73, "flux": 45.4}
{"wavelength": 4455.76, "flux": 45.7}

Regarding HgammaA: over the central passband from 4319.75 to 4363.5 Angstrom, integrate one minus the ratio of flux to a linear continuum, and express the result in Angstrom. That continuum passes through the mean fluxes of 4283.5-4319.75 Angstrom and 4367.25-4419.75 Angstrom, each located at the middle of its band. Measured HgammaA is -3.4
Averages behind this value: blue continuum 40.5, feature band 46.3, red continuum 46.3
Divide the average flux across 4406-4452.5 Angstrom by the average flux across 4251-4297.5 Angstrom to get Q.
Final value 1.10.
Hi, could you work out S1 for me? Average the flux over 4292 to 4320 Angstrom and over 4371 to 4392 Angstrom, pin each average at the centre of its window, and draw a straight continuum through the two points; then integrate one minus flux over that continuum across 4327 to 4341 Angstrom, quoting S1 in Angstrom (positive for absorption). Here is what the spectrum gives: -1.0 Angstrom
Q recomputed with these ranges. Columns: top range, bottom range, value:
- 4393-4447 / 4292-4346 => 1.14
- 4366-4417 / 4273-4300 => 1.07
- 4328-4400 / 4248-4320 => 1.08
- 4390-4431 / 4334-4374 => 1.04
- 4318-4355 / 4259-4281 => 1.02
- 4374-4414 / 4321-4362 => 1.00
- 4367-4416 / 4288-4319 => 1.16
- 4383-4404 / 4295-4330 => 1.10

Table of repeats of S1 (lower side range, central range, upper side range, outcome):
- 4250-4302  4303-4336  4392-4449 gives 1.0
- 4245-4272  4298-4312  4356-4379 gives 3.2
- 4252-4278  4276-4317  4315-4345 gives 4.4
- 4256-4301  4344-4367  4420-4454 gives -1.0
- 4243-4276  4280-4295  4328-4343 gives 0.6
